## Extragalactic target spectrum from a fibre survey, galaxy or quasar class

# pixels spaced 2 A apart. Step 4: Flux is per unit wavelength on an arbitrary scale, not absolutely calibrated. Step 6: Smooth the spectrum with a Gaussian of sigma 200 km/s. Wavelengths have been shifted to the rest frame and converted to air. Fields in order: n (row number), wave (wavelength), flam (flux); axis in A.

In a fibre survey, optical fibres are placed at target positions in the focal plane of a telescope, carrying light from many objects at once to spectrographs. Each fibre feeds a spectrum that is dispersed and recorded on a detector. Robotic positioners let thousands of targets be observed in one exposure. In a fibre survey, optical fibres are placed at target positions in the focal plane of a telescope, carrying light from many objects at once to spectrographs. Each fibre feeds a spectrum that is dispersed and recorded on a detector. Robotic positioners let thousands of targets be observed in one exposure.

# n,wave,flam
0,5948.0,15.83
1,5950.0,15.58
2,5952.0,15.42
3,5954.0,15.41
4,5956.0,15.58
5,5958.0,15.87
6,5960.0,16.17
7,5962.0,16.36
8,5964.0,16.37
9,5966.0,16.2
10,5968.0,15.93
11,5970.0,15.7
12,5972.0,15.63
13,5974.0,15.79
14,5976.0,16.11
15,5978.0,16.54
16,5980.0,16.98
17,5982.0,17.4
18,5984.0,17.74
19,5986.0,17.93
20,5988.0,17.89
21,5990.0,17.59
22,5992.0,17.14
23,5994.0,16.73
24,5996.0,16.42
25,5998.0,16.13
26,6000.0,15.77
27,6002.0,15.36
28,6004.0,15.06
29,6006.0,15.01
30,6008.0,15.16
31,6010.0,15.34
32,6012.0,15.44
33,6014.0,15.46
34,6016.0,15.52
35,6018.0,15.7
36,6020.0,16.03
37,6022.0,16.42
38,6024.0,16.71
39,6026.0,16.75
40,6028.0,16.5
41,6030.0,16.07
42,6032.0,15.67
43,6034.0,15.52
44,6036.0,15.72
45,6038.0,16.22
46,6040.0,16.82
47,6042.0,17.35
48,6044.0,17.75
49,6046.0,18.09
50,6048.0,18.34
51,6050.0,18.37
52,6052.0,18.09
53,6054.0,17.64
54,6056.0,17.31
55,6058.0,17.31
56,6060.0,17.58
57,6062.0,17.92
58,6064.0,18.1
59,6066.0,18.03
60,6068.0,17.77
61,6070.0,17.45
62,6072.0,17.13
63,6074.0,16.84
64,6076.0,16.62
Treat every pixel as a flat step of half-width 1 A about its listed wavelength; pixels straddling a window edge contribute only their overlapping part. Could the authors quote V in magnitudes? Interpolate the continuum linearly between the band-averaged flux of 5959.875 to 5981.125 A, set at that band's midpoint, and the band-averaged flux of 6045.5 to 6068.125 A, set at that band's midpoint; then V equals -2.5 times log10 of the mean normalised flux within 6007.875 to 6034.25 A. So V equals 0.08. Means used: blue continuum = 16.2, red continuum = 17.9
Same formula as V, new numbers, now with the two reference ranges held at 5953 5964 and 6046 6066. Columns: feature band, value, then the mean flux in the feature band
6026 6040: 0.087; 16.1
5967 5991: -0.028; 16.8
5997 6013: 0.097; 15.4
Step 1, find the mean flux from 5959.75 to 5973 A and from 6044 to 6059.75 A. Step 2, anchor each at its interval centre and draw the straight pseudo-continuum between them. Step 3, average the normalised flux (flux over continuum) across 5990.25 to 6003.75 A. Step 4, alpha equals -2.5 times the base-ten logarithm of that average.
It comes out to 0.03 mag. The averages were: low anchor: 16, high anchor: 17.9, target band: 16.3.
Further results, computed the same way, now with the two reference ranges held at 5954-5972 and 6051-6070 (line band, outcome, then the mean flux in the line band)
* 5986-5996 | -0.05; 17.3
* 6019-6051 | 0.03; 16.8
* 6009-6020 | 0.09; 15.5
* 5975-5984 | -0.04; 16.9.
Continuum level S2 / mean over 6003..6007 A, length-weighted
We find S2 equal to 15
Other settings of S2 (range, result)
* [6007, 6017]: 15.4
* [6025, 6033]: 16.2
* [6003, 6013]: 15.2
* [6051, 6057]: 17.7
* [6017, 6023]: 16.1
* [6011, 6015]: 15.4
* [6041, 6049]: 17.9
